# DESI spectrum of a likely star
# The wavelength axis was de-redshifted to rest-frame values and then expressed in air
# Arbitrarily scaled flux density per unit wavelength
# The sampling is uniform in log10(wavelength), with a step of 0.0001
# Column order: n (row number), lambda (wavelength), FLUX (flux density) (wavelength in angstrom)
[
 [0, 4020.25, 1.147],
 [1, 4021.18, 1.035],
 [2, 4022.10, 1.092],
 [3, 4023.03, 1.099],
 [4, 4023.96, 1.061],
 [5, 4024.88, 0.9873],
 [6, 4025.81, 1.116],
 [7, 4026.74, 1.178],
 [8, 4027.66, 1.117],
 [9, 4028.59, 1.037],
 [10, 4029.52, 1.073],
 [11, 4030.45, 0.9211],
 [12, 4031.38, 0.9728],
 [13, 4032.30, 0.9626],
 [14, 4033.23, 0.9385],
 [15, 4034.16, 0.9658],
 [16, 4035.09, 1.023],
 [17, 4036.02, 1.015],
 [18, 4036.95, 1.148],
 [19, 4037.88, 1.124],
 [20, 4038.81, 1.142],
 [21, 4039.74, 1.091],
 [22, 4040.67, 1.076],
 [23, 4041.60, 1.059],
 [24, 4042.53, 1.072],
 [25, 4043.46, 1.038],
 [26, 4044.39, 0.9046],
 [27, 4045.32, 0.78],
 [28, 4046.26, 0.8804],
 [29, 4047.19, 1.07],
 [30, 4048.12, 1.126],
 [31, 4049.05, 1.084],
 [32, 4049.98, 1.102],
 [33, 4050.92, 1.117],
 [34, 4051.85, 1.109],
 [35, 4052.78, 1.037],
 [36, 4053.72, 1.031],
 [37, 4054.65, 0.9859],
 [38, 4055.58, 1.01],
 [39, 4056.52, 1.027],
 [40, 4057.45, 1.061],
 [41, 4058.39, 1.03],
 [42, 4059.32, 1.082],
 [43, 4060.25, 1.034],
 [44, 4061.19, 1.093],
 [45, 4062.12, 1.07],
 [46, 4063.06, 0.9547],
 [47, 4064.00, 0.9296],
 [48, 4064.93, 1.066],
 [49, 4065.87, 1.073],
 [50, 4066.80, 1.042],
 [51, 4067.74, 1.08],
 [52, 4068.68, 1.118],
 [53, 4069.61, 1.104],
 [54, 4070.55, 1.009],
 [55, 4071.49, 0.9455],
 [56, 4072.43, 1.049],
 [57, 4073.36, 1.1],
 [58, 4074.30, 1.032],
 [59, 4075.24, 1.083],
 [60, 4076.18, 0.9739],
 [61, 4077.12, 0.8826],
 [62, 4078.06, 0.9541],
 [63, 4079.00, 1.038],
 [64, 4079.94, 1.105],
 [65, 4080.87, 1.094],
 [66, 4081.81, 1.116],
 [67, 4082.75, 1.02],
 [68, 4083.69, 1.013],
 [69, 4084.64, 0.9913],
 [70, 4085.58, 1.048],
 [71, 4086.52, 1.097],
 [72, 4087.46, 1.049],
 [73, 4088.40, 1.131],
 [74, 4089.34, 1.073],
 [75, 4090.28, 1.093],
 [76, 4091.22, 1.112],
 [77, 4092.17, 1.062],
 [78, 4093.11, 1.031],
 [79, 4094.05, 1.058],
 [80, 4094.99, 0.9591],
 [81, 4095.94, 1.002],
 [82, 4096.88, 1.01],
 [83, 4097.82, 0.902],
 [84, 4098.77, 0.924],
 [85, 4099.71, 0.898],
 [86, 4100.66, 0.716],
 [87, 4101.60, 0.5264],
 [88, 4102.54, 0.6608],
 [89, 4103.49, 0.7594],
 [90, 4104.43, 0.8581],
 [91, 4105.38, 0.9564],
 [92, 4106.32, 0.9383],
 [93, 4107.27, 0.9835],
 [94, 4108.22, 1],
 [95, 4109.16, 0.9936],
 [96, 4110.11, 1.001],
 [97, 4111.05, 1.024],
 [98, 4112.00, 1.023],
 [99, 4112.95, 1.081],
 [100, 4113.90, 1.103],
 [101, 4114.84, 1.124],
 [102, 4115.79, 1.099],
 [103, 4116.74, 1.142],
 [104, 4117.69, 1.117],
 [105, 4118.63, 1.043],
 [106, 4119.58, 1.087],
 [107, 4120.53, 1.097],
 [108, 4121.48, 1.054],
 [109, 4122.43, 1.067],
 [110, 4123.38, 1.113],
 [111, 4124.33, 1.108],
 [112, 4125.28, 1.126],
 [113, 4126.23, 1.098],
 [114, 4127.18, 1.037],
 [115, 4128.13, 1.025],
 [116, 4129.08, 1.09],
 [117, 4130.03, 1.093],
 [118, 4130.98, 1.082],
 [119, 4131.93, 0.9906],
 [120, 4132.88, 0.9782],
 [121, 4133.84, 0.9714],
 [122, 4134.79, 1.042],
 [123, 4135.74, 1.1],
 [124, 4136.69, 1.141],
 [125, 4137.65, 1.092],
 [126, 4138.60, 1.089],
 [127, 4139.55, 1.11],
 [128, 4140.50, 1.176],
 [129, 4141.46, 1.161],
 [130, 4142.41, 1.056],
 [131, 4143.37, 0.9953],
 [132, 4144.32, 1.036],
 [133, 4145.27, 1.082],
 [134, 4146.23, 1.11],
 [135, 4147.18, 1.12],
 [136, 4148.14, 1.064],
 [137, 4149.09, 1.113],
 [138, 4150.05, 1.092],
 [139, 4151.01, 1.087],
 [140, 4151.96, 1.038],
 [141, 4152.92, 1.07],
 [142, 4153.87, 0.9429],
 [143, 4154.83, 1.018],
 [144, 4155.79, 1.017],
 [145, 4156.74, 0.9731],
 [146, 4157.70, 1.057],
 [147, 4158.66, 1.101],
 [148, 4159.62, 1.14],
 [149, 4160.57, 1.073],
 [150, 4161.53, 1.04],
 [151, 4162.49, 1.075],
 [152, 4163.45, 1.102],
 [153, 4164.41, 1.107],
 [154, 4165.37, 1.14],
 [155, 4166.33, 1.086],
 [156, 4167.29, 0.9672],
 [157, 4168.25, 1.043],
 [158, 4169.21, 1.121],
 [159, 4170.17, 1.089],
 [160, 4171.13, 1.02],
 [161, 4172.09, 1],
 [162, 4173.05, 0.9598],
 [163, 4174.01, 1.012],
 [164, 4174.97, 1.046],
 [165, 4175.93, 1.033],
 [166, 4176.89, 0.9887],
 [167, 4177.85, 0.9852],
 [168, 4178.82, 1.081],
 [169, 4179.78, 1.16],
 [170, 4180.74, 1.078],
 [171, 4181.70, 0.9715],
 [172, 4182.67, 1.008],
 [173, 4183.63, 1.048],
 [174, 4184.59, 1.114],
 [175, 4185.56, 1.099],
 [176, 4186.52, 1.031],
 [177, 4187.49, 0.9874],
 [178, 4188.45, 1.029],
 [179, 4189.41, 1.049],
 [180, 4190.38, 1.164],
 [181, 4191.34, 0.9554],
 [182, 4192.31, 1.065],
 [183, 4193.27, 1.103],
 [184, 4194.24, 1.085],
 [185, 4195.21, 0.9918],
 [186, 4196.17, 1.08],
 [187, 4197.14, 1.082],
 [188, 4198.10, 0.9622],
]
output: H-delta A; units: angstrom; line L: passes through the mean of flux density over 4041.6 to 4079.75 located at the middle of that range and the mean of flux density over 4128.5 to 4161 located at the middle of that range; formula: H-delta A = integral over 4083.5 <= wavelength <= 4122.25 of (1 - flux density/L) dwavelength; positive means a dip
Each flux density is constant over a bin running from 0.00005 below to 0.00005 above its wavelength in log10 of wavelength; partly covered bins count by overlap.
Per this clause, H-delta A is 1.9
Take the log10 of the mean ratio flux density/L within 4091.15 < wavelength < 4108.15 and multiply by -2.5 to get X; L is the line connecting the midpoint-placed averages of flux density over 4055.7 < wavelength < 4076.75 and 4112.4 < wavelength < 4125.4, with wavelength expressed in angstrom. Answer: 0.19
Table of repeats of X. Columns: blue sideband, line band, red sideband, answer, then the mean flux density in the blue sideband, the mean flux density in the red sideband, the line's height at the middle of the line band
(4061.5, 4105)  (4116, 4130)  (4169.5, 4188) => -0.08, 0.996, 1.04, 1.01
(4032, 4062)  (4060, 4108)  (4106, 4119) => 0.05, 1.04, 1.05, 1.04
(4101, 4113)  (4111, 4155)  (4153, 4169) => -0.11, 0.9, 1.06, 0.975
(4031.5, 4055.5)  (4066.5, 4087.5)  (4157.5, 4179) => 0.00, 1.03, 1.05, 1.04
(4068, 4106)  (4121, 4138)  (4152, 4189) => -0.05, 0.989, 1.05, 1.02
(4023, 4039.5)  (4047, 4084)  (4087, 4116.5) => -0.04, 1.05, 0.974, 1.01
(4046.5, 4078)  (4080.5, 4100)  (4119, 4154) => 0.02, 1.04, 1.08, 1.06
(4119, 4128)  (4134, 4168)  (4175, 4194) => 0.00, 1.08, 1.05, 1.07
